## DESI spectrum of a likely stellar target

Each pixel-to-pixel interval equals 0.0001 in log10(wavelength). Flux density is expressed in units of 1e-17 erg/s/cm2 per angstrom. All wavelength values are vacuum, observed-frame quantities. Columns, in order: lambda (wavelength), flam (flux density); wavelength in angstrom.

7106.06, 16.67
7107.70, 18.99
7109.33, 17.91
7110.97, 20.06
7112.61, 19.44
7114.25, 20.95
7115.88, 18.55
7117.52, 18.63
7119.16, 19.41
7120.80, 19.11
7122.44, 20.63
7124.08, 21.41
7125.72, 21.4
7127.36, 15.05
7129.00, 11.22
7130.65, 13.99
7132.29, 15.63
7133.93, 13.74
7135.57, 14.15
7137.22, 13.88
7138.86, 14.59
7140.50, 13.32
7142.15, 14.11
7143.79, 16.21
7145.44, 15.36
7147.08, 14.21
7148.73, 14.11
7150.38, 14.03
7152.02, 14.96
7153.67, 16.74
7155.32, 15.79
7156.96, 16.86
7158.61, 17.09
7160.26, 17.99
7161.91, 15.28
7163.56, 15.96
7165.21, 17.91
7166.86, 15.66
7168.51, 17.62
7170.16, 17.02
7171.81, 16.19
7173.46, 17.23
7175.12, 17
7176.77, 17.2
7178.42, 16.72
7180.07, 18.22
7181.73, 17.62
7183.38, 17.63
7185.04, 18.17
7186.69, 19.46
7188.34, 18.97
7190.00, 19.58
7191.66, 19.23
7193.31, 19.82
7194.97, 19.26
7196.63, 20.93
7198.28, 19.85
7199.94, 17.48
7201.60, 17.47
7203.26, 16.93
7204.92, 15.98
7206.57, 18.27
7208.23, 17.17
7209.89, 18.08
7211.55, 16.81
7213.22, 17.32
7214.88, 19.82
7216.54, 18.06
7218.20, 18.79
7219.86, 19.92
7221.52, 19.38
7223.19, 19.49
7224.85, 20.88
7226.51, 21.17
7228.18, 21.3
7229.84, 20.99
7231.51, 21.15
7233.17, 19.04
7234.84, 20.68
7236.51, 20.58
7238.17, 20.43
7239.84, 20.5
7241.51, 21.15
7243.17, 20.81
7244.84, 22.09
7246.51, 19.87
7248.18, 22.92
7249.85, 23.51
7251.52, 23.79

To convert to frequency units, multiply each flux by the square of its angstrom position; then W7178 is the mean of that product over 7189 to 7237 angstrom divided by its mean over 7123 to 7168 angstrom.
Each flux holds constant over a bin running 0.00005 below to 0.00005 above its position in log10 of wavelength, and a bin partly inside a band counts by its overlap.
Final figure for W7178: 1.25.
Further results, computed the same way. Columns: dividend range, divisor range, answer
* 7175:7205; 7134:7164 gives 1.22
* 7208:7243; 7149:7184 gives 1.20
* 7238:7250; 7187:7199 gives 1.10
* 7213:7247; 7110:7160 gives 1.26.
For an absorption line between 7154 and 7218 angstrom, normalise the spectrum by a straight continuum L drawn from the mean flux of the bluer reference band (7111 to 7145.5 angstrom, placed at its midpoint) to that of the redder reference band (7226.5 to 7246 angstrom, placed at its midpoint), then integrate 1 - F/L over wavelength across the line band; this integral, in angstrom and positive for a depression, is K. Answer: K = 4.1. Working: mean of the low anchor 16.8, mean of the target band 17.7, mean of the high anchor 20.8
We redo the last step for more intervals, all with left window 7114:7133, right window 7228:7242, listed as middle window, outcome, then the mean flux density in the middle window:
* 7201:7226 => 2.19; 18.3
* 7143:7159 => 2.66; 15.5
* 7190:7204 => 0.54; 18.9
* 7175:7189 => 1.02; 17.9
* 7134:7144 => 2.23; 14.2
